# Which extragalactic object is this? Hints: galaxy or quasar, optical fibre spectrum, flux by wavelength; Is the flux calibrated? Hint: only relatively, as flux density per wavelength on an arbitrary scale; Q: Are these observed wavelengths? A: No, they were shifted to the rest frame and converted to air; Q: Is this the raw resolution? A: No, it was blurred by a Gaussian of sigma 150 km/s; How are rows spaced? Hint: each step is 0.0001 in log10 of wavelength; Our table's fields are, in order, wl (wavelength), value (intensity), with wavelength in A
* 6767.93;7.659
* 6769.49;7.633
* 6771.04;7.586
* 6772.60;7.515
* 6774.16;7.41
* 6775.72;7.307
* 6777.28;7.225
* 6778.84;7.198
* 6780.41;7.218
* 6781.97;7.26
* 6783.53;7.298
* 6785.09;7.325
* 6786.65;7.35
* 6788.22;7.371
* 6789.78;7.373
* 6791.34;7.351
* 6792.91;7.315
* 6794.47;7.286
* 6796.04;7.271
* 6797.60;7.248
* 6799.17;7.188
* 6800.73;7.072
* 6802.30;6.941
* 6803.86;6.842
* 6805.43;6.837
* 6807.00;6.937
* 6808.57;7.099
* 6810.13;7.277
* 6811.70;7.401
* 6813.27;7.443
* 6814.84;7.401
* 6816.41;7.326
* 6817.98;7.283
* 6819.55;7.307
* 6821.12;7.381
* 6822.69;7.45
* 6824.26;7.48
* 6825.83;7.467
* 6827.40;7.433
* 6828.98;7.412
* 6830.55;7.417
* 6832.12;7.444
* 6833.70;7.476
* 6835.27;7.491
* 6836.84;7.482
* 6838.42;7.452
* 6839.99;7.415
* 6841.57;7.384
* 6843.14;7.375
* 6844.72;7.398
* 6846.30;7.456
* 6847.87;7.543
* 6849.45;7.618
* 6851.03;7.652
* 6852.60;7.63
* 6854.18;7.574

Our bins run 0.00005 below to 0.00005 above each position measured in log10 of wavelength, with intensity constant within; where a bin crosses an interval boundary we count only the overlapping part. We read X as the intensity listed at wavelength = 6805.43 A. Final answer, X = 6.837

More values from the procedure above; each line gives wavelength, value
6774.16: 7.41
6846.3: 7.456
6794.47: 7.286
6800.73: 7.072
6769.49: 7.633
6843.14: 7.375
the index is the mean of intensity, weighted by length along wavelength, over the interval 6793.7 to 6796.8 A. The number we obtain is 7.27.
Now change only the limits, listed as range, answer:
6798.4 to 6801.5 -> 7.14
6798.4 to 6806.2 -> 6.98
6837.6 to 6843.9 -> 7.41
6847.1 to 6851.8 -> 7.6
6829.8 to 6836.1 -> 7.46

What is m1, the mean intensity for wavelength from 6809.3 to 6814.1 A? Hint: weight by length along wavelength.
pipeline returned 7.38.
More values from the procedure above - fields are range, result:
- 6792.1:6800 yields 7.26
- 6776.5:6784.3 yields 7.24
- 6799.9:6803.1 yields 7.03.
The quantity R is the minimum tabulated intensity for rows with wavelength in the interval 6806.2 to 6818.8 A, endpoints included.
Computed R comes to 6.937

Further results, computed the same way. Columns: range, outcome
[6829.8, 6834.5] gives 7.417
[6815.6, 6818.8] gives 7.283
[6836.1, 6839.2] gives 7.452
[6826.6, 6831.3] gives 7.412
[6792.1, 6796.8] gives 7.271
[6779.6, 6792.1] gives 7.218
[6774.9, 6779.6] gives 7.198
